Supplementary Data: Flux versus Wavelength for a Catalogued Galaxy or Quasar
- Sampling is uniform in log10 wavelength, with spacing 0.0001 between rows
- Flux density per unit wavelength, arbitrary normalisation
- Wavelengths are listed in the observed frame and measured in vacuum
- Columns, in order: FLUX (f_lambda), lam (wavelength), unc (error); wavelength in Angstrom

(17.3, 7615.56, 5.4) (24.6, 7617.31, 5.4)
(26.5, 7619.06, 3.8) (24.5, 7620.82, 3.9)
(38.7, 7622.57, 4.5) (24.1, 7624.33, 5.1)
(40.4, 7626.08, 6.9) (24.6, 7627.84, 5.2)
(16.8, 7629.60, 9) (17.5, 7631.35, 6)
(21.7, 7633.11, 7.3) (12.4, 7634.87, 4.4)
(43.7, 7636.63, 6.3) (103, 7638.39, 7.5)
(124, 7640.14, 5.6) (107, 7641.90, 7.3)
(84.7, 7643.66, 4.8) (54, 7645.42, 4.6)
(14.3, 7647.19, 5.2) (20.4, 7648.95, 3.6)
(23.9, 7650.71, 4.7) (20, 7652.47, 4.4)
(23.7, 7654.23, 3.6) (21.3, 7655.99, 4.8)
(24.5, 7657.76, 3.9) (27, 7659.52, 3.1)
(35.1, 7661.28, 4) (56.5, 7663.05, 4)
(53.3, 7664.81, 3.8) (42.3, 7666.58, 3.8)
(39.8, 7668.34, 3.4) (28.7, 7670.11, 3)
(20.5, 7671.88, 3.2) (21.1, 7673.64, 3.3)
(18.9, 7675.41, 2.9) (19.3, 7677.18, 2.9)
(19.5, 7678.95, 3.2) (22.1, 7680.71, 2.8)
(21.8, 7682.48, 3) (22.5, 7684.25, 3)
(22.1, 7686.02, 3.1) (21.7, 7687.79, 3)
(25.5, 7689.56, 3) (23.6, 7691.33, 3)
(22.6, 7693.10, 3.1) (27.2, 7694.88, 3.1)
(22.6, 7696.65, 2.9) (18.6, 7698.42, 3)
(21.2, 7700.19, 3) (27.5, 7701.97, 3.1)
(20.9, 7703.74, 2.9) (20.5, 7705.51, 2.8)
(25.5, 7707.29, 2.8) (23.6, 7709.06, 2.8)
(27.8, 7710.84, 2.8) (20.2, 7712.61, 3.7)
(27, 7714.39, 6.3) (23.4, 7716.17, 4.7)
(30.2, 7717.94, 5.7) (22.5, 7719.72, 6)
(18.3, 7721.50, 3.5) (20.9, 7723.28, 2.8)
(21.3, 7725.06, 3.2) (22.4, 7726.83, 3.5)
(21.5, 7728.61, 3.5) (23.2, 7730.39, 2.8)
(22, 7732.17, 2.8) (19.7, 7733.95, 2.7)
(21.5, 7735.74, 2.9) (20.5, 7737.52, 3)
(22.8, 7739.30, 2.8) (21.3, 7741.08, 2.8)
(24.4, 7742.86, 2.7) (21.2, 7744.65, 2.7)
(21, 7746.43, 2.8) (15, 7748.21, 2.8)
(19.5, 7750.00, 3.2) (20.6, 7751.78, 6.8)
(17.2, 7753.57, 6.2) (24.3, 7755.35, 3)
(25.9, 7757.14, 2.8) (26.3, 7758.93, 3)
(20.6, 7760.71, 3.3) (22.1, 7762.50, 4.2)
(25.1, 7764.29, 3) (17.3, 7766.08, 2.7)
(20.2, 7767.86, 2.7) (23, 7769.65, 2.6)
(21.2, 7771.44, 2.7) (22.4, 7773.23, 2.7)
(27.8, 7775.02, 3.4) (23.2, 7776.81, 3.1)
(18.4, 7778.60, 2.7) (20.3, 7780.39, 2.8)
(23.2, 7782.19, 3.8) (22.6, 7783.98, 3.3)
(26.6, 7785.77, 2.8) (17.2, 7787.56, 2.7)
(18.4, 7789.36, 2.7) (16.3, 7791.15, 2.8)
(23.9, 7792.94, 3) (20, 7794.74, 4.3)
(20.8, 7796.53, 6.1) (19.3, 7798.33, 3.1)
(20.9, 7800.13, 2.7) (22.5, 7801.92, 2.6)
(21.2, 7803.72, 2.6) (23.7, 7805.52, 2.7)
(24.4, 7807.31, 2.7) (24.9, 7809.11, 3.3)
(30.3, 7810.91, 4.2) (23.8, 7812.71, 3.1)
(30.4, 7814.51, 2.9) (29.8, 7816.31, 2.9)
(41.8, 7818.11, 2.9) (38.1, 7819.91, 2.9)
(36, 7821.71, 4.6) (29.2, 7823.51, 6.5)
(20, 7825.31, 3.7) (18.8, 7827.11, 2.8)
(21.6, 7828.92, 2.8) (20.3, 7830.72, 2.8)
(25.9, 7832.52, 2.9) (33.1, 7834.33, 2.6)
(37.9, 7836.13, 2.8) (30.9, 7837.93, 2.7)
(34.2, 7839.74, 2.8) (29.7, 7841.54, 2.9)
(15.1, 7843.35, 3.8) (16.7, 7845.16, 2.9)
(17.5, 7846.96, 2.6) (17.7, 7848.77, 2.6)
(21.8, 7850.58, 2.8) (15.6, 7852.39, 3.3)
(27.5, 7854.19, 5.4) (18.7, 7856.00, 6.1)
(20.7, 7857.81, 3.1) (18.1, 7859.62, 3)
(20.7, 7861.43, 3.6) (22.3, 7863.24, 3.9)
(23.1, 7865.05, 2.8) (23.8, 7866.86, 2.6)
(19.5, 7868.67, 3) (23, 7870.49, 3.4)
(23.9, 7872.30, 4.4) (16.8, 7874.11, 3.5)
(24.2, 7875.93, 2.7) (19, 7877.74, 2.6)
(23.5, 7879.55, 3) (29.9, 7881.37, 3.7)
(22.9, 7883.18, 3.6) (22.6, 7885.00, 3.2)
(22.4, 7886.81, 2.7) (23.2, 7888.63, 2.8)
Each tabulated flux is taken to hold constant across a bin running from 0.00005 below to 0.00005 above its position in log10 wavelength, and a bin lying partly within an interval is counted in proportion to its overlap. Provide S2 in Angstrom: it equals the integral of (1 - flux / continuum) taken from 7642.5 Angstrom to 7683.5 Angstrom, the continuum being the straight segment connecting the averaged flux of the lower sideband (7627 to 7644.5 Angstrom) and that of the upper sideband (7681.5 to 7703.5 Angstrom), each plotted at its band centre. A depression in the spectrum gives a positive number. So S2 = 8.9 Angstrom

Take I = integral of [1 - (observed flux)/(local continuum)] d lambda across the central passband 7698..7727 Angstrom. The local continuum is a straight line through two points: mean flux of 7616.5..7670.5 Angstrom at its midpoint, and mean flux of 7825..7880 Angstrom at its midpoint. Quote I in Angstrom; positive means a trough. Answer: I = 9.2 Angstrom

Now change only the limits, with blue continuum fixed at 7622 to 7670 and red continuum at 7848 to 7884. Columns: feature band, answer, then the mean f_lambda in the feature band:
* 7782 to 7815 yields 6.0 Angstrom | 22.5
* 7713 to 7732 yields 6.3 Angstrom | 23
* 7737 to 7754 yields 6.3 Angstrom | 20.4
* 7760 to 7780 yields 5.5 Angstrom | 21.9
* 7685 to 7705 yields 7.5 Angstrom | 23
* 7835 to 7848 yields -1.2 Angstrom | 26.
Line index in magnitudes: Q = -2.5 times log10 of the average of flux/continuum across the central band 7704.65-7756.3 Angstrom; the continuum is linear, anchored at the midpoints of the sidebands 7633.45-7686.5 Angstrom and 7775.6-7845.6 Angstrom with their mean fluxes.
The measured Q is 0.41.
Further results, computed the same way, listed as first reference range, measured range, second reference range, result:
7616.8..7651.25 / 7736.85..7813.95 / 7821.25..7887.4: 0.34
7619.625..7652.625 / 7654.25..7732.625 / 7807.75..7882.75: 0.45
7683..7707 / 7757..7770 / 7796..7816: 0.06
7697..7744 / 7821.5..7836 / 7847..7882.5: -0.18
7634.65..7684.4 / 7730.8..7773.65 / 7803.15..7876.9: 0.43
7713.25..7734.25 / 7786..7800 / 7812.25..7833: 0.31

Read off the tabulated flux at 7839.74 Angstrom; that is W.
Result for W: 34.2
